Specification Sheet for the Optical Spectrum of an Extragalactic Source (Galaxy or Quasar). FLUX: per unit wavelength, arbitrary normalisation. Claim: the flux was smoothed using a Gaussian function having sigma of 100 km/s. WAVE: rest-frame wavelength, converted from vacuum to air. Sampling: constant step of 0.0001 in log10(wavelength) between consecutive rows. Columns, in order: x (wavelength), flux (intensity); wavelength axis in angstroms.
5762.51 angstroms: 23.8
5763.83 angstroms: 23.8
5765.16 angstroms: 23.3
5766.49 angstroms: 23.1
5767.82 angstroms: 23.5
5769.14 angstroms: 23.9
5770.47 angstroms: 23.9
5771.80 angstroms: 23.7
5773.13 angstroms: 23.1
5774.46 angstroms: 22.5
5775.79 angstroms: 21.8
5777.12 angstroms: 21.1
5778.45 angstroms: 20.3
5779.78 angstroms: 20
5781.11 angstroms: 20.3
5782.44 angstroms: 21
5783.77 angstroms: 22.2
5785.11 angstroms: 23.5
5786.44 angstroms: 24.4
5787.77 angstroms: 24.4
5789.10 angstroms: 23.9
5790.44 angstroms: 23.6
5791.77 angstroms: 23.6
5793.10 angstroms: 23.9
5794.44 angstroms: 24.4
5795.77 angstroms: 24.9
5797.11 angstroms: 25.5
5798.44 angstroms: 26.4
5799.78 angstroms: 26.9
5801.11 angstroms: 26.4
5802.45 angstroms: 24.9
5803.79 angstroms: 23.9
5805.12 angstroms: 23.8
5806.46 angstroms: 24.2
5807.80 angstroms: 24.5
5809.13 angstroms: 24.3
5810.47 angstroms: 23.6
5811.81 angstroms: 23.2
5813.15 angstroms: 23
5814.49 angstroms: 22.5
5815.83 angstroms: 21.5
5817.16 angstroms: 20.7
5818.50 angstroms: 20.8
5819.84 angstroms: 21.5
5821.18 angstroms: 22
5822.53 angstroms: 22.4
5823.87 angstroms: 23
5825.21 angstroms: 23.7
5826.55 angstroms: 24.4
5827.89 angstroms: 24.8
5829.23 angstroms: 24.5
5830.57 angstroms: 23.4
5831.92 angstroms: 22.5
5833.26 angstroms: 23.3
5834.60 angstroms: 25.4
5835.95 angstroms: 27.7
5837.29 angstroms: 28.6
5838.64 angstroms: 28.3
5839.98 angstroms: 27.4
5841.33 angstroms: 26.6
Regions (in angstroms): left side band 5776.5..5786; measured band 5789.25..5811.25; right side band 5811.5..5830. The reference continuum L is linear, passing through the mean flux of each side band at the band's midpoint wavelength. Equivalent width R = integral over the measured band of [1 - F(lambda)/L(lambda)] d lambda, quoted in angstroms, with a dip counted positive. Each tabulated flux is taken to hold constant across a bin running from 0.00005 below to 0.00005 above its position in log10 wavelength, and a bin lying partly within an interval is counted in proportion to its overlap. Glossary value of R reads -2.7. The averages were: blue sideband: 21.3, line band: 24.6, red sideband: 22.7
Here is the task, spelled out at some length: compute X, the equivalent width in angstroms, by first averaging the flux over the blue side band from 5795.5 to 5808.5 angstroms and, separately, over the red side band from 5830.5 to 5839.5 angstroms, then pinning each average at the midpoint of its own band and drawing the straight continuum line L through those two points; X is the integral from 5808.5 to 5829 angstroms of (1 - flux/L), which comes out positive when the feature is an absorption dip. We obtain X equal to 2.1 angstroms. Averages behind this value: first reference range 25.1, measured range 22.8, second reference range 25.8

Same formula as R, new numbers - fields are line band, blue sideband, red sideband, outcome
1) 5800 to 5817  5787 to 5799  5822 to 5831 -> 0.3 angstroms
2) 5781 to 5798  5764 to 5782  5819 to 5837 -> -0.6 angstroms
